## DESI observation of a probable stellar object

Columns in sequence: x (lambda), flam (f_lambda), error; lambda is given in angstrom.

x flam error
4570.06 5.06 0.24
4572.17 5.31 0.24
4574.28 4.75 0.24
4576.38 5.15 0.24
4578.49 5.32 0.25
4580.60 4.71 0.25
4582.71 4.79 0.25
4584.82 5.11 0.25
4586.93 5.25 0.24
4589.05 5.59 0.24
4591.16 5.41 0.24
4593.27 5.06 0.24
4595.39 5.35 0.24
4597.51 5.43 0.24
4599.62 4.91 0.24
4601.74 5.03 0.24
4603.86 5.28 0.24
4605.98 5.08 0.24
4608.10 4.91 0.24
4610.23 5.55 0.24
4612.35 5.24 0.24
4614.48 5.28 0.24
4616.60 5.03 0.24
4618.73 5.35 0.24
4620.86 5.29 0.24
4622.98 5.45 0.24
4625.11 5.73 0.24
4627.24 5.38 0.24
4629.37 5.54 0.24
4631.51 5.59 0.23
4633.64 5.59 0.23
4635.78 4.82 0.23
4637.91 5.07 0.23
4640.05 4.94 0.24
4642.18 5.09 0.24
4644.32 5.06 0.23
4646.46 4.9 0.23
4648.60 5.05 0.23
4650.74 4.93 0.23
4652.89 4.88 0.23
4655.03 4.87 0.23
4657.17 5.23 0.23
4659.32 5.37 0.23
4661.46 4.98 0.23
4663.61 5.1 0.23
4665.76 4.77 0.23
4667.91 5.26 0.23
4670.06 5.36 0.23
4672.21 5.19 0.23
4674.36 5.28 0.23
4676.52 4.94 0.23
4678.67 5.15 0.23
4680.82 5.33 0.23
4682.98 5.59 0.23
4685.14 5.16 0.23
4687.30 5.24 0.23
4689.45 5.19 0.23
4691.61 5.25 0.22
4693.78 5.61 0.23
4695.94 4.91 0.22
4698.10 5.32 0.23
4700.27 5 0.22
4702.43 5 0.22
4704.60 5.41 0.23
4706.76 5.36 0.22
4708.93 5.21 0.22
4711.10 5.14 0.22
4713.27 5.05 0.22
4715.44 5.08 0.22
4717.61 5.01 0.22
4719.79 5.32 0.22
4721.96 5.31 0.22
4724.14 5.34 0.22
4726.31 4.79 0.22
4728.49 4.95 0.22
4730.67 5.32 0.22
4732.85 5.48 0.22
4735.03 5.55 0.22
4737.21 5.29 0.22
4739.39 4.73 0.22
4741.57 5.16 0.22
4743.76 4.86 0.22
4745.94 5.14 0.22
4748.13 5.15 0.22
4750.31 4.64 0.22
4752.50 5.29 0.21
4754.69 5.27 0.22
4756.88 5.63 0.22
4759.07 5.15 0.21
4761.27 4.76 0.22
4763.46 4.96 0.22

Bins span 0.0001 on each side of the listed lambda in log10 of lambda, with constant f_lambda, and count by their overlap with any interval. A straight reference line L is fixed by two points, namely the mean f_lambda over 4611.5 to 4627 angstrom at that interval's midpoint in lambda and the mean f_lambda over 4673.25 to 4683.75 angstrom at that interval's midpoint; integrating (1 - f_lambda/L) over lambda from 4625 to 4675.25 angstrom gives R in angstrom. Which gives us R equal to 1.3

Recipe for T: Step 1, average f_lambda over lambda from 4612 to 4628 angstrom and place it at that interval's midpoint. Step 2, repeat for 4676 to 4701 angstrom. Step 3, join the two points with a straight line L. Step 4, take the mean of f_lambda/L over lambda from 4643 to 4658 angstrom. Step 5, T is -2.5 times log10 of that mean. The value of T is 0.07 mag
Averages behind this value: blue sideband 5.35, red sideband 5.23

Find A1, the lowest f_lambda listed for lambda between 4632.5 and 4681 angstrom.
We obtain 4.77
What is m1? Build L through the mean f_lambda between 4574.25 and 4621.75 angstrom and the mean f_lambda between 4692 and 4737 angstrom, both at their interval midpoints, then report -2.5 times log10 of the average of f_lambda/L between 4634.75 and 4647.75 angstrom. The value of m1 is 0.04 mag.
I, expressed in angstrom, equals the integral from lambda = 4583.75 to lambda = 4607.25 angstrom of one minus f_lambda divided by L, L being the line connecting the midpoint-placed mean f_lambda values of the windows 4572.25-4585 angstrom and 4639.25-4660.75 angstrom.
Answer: -1.1 angstrom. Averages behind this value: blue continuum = 4.99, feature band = 5.23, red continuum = 5.03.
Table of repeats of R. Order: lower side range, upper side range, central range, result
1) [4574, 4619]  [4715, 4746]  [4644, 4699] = 0.1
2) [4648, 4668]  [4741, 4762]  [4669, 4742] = -2.0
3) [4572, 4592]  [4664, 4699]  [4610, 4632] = -1.0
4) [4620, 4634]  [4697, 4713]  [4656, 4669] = 0.6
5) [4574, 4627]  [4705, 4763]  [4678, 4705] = -0.4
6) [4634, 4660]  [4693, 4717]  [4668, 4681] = -0.3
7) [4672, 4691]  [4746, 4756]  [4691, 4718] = 0.0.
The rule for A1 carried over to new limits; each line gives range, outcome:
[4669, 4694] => 4.94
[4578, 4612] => 4.71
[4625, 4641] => 4.82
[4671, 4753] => 4.64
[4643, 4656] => 4.87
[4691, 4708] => 4.91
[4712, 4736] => 4.79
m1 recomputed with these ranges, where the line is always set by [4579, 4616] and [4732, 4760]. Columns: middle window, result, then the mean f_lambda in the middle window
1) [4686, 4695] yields -0.03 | 5.31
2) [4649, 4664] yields 0.03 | 5.05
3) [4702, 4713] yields -0.01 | 5.22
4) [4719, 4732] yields 0.00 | 5.17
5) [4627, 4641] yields -0.02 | 5.27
